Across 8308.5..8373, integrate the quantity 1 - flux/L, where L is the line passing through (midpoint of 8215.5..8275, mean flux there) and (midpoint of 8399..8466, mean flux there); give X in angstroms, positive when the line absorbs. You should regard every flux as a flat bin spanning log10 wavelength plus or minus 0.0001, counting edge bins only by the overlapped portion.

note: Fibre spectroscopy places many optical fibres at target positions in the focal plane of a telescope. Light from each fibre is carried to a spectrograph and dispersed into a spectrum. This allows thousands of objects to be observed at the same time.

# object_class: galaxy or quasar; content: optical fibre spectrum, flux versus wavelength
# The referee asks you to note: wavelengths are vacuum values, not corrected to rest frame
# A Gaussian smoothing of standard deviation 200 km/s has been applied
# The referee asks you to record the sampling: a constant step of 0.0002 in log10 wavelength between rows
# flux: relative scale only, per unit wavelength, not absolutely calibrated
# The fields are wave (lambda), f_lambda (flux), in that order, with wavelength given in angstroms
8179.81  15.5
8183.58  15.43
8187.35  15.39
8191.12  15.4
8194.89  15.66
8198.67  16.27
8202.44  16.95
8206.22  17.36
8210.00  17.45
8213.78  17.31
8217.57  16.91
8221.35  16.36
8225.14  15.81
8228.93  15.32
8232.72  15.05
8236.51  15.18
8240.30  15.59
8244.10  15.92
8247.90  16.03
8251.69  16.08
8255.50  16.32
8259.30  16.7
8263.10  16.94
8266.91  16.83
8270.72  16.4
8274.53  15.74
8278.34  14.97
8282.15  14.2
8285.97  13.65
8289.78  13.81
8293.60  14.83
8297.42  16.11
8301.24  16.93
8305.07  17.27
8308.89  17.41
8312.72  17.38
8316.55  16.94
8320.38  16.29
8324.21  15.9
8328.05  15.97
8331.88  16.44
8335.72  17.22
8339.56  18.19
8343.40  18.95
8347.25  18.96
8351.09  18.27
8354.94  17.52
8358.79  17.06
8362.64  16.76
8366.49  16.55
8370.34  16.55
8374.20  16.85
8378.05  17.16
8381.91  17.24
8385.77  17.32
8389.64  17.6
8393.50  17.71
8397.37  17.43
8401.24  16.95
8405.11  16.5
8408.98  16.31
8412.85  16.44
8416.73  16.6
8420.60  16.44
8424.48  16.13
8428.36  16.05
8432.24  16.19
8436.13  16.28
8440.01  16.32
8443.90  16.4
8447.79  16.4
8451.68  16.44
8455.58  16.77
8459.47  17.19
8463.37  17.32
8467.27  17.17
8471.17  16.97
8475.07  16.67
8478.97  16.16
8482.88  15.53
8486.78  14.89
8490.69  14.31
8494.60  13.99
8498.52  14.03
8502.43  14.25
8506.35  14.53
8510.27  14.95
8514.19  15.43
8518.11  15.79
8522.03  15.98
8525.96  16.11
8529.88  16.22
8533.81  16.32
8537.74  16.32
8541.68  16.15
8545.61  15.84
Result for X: -3.5 angstroms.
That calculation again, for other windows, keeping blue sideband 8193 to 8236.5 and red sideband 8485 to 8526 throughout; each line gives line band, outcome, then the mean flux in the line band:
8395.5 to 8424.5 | -2.39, 16.6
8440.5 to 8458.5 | -1.62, 16.5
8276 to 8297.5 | 2.01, 14.5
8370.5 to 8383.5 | -1.24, 17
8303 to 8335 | -1.81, 16.7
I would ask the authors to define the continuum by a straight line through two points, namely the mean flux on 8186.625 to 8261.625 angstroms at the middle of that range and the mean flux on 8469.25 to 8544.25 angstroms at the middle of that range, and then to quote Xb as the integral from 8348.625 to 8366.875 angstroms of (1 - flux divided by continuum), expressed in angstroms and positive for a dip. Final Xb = -1.7 angstroms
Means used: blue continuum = 16.2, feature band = 17.3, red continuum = 15.5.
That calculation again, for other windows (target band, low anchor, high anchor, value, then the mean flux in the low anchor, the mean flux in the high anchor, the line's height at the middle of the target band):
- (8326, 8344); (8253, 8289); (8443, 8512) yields -1.7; 15.7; 15.8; 15.7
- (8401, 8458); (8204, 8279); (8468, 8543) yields -2.4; 16.2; 15.5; 15.7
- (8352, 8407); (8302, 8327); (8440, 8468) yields -1.0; 16.8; 16.8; 16.8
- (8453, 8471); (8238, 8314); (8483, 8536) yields -2.1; 15.9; 15.2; 15.3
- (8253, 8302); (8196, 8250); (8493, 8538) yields 1.4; 16.2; 15.3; 16.1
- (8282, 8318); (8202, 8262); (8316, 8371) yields 2.0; 16.3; 17.2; 16.8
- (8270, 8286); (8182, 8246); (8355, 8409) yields 1.4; 16.1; 17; 16.4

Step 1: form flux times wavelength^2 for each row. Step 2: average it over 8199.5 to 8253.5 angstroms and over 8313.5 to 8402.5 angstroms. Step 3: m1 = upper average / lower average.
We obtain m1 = 1.09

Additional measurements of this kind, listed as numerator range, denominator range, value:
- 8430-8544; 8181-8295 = 1.06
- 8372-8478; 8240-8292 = 1.11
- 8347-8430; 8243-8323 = 1.09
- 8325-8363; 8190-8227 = 1.09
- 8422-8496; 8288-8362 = 0.99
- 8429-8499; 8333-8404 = 0.94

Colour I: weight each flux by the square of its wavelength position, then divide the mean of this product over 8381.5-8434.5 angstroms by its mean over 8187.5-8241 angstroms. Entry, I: 1.1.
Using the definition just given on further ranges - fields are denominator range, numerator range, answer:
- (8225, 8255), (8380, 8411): 1.14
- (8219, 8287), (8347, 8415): 1.12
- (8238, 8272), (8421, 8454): 1.04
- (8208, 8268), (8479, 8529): 0.99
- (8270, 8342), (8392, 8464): 1.06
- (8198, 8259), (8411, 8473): 1.07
